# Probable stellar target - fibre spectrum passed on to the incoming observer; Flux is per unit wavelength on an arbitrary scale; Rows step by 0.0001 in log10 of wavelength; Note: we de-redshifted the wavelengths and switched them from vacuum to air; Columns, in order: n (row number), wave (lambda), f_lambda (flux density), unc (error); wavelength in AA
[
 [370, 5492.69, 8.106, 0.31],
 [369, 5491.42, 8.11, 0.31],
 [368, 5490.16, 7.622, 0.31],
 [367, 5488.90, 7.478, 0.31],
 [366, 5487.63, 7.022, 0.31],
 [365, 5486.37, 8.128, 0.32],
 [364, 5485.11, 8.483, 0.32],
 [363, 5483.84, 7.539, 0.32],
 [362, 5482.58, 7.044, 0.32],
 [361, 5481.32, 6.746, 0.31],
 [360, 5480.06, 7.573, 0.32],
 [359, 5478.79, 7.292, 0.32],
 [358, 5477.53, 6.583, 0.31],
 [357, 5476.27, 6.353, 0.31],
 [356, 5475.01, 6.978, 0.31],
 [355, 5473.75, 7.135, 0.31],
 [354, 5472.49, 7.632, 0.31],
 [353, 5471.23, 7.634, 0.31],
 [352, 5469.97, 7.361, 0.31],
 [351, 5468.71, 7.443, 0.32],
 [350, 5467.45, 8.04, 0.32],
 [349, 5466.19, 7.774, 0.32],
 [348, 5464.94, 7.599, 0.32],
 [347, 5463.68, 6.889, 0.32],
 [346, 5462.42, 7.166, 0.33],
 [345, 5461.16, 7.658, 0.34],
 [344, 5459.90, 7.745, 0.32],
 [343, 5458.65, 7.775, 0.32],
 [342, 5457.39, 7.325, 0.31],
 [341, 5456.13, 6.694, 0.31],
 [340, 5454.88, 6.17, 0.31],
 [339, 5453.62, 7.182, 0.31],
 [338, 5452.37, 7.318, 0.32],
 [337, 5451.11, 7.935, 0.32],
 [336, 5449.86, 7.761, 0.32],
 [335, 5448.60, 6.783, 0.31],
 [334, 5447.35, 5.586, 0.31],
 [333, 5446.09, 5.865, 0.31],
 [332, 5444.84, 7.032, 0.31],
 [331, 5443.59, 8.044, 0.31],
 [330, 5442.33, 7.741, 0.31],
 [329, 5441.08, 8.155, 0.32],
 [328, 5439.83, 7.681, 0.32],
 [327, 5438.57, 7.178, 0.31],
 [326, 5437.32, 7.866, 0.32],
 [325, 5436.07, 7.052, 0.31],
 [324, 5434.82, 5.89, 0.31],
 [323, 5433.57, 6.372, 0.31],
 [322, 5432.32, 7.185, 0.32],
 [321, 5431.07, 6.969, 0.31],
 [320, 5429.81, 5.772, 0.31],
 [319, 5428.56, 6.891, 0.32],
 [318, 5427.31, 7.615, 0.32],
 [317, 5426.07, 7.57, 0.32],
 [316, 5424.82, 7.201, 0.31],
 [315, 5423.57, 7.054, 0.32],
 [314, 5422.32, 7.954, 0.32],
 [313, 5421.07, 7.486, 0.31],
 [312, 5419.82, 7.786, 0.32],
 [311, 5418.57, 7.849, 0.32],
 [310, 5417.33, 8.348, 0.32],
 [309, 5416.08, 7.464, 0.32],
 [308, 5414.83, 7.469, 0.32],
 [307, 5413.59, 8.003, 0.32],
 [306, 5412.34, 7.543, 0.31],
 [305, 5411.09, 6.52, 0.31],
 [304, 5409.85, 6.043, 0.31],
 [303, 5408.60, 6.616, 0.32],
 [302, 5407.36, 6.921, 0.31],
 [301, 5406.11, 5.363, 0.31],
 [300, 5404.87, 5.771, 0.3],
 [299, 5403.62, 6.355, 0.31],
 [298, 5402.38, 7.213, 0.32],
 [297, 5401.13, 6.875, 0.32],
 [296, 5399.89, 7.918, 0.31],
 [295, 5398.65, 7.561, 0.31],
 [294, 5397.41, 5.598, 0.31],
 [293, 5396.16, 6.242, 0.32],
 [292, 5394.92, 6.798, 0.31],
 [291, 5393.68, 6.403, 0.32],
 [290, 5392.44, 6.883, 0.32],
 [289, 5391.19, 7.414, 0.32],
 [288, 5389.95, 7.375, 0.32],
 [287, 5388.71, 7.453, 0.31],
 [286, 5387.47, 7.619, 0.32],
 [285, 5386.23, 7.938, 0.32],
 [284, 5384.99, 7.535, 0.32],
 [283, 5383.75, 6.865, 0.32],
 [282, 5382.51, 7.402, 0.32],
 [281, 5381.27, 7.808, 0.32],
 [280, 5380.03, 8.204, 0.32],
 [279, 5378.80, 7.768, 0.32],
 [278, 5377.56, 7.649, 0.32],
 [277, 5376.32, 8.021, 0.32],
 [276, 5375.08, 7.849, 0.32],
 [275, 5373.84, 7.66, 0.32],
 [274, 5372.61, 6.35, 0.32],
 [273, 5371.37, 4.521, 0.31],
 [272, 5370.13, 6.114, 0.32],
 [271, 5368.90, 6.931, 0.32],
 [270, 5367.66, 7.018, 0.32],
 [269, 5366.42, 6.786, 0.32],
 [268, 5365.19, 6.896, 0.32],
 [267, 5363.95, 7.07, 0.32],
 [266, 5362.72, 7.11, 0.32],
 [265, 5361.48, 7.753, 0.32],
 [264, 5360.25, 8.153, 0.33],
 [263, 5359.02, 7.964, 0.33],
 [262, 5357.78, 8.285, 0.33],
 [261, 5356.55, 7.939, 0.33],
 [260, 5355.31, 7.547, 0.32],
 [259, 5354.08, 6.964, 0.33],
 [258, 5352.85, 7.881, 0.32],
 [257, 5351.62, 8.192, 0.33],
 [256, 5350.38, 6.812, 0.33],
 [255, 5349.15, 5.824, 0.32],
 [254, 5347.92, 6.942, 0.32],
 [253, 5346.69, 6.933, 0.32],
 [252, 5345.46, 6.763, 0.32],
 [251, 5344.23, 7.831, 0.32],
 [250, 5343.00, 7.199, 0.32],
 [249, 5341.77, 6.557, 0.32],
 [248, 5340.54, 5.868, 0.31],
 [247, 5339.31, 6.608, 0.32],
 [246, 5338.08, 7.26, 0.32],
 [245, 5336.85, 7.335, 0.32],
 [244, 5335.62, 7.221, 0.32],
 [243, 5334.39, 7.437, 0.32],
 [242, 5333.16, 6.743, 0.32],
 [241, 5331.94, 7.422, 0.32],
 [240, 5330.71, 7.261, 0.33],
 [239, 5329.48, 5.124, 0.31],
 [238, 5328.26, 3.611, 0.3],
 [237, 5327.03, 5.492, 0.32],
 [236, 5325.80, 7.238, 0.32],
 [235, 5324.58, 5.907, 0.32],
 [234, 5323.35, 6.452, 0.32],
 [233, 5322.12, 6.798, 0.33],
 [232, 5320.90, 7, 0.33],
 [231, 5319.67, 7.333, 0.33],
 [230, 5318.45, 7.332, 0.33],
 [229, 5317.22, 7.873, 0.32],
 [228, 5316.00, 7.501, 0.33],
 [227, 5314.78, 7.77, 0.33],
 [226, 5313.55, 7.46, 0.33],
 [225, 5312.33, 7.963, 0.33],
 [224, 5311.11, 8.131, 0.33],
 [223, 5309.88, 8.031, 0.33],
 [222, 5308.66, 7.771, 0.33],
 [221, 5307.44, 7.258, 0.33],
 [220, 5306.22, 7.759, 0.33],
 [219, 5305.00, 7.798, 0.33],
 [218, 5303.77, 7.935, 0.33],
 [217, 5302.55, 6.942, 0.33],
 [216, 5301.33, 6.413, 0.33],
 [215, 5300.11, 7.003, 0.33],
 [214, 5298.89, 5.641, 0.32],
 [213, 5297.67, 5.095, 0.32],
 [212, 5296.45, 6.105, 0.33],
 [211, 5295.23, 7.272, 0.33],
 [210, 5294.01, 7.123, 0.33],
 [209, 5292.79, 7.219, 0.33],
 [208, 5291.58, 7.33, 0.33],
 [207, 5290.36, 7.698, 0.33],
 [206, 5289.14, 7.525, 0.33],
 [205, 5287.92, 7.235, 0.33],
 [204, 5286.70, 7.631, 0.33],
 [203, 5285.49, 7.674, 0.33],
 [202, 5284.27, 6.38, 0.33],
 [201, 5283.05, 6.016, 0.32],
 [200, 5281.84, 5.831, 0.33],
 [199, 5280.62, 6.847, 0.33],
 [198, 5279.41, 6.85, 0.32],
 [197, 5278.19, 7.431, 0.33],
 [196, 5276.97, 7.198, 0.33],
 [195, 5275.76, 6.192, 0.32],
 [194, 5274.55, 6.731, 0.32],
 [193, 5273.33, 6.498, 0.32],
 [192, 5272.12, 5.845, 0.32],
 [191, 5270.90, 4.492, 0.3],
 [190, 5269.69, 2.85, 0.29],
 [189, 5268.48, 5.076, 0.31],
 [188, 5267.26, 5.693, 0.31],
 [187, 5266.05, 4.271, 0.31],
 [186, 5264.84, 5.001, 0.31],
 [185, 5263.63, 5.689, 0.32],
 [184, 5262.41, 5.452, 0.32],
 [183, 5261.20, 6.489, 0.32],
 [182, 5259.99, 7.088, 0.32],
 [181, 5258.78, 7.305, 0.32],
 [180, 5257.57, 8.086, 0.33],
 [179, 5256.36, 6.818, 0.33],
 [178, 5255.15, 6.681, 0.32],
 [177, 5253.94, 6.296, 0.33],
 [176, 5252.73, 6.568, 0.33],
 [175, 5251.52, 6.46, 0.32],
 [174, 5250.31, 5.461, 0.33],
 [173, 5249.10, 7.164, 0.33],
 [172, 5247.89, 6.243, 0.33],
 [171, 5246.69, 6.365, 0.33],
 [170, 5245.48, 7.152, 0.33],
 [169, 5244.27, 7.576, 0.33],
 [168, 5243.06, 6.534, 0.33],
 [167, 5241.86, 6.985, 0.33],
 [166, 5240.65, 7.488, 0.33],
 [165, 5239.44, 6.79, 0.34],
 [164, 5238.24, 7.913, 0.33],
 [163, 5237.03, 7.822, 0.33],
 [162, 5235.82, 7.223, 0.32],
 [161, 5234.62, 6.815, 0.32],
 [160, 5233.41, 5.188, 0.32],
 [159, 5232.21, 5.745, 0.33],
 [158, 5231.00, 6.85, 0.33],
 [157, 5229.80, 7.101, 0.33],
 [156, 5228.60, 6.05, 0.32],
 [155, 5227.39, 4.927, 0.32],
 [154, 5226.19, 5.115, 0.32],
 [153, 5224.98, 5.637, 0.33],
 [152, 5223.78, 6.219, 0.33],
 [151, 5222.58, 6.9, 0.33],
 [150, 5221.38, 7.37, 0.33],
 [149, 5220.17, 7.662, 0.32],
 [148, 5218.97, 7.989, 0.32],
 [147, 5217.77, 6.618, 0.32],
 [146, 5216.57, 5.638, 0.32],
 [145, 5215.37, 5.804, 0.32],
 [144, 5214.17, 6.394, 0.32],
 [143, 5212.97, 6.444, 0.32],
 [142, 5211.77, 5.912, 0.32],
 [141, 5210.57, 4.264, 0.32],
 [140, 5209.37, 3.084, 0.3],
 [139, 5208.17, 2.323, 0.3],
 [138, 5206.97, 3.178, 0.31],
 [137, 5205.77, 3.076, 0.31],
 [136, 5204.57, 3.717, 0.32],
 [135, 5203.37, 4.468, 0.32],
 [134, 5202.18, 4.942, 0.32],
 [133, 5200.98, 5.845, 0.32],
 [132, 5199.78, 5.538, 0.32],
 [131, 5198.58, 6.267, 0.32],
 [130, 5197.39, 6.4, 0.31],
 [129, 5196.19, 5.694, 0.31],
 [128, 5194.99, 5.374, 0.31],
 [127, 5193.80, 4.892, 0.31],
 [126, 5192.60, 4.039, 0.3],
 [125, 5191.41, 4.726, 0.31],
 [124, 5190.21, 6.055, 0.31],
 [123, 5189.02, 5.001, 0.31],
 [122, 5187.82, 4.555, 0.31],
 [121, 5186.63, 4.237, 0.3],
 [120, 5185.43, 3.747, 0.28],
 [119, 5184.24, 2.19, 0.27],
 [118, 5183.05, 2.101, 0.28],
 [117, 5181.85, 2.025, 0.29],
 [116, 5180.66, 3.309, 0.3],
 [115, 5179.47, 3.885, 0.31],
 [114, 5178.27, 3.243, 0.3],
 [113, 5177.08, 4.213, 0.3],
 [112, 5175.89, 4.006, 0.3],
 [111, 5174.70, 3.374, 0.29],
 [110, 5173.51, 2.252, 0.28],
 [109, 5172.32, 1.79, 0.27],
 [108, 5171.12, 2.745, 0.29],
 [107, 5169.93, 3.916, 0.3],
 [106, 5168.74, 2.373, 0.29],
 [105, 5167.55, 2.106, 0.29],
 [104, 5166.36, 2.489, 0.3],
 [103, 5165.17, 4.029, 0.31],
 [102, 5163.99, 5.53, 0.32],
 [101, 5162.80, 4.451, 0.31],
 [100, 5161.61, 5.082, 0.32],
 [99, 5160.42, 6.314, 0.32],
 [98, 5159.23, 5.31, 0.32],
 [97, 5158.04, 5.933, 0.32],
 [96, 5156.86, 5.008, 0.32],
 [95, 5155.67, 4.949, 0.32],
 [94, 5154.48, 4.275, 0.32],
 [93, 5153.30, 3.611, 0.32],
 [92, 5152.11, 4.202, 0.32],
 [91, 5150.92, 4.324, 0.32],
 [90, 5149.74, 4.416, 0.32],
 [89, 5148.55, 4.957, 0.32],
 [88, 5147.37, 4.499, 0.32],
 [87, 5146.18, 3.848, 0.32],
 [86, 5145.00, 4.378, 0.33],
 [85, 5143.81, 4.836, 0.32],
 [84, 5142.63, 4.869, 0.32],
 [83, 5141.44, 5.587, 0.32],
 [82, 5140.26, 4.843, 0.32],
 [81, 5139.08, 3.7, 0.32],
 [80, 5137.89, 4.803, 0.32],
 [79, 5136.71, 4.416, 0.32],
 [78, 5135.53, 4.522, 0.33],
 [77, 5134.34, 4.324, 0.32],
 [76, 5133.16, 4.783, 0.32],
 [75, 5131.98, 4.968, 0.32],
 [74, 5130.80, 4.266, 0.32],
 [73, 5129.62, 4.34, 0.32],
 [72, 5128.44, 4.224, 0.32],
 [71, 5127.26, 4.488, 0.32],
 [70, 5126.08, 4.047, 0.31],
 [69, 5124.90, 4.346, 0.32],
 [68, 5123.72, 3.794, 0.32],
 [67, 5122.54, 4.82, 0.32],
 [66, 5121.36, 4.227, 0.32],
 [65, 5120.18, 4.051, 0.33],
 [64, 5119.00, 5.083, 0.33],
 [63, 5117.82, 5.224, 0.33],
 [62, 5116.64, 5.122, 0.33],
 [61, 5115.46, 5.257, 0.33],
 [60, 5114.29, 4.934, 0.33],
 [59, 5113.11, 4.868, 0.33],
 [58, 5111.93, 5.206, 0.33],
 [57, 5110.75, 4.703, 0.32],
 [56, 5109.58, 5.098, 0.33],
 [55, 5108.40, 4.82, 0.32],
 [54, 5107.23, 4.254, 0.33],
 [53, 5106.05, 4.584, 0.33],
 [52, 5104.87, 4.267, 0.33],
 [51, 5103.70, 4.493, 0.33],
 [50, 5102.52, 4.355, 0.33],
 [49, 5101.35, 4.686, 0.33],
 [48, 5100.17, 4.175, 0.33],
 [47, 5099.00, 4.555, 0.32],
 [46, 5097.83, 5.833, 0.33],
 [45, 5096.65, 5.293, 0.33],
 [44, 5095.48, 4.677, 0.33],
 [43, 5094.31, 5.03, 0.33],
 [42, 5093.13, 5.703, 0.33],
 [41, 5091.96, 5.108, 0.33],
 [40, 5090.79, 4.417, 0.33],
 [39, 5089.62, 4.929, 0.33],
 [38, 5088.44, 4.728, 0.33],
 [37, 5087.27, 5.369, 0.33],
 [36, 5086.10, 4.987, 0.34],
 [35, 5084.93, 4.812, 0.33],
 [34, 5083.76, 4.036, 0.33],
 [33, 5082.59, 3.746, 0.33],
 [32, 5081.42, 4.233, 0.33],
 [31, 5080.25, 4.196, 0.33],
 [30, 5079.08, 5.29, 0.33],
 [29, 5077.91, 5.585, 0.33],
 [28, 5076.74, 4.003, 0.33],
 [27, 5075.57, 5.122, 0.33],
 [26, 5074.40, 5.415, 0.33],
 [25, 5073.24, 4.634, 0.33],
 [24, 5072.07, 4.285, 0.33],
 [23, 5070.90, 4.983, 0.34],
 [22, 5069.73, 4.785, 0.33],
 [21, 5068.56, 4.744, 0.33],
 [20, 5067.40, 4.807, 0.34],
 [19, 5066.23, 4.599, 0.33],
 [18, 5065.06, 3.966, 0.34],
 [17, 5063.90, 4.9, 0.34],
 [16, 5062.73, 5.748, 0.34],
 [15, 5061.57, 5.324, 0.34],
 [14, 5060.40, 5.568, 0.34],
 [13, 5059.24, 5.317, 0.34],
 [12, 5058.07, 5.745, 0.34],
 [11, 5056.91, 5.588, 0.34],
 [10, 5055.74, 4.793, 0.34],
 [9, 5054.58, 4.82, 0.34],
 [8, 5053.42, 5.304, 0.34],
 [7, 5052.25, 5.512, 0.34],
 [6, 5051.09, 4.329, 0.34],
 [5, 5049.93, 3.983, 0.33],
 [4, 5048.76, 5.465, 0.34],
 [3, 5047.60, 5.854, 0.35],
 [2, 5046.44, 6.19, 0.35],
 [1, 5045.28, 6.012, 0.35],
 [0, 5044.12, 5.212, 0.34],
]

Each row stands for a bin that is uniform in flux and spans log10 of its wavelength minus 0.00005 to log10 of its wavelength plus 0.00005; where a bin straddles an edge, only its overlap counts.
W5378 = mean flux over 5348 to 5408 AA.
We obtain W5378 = 7.13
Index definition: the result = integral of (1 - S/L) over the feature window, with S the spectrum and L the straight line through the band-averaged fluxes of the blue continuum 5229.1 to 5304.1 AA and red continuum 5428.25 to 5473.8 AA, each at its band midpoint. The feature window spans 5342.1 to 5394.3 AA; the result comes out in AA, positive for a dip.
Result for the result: -2.8 AA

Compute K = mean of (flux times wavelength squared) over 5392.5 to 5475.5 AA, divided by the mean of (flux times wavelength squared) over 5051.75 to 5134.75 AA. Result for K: 1.70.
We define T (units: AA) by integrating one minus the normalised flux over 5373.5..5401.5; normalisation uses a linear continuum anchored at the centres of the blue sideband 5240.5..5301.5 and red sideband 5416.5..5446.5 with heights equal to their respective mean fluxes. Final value -1.1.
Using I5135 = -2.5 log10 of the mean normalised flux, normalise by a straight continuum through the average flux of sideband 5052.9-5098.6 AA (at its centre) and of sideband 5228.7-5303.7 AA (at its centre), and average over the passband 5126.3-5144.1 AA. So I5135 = 0.18 mag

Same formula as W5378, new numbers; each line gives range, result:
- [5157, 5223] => 4.56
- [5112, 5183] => 4.25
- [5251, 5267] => 6.31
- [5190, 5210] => 4.65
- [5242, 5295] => 6.48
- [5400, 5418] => 6.93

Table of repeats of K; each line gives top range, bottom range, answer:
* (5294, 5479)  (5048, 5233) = 1.65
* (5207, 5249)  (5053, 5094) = 1.36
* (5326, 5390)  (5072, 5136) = 1.66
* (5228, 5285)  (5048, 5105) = 1.41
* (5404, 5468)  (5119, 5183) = 1.92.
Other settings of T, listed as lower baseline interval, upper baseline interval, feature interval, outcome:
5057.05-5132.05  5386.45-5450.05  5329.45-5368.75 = -3.6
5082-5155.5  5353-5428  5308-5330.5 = -1.4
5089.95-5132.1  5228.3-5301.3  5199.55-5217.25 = 3.5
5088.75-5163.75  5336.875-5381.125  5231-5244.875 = -2.4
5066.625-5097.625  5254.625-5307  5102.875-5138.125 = 3.7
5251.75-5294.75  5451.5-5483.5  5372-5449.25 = -1.5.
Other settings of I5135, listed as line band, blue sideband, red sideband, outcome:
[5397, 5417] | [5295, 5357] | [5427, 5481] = 0.04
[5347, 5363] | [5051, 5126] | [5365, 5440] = -0.11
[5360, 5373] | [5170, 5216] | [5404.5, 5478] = -0.08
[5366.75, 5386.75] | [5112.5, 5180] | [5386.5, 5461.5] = -0.09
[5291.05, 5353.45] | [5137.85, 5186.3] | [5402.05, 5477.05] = -0.20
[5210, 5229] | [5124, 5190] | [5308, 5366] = -0.20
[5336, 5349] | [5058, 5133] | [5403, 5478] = -0.07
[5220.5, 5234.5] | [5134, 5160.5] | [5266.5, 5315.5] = -0.06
